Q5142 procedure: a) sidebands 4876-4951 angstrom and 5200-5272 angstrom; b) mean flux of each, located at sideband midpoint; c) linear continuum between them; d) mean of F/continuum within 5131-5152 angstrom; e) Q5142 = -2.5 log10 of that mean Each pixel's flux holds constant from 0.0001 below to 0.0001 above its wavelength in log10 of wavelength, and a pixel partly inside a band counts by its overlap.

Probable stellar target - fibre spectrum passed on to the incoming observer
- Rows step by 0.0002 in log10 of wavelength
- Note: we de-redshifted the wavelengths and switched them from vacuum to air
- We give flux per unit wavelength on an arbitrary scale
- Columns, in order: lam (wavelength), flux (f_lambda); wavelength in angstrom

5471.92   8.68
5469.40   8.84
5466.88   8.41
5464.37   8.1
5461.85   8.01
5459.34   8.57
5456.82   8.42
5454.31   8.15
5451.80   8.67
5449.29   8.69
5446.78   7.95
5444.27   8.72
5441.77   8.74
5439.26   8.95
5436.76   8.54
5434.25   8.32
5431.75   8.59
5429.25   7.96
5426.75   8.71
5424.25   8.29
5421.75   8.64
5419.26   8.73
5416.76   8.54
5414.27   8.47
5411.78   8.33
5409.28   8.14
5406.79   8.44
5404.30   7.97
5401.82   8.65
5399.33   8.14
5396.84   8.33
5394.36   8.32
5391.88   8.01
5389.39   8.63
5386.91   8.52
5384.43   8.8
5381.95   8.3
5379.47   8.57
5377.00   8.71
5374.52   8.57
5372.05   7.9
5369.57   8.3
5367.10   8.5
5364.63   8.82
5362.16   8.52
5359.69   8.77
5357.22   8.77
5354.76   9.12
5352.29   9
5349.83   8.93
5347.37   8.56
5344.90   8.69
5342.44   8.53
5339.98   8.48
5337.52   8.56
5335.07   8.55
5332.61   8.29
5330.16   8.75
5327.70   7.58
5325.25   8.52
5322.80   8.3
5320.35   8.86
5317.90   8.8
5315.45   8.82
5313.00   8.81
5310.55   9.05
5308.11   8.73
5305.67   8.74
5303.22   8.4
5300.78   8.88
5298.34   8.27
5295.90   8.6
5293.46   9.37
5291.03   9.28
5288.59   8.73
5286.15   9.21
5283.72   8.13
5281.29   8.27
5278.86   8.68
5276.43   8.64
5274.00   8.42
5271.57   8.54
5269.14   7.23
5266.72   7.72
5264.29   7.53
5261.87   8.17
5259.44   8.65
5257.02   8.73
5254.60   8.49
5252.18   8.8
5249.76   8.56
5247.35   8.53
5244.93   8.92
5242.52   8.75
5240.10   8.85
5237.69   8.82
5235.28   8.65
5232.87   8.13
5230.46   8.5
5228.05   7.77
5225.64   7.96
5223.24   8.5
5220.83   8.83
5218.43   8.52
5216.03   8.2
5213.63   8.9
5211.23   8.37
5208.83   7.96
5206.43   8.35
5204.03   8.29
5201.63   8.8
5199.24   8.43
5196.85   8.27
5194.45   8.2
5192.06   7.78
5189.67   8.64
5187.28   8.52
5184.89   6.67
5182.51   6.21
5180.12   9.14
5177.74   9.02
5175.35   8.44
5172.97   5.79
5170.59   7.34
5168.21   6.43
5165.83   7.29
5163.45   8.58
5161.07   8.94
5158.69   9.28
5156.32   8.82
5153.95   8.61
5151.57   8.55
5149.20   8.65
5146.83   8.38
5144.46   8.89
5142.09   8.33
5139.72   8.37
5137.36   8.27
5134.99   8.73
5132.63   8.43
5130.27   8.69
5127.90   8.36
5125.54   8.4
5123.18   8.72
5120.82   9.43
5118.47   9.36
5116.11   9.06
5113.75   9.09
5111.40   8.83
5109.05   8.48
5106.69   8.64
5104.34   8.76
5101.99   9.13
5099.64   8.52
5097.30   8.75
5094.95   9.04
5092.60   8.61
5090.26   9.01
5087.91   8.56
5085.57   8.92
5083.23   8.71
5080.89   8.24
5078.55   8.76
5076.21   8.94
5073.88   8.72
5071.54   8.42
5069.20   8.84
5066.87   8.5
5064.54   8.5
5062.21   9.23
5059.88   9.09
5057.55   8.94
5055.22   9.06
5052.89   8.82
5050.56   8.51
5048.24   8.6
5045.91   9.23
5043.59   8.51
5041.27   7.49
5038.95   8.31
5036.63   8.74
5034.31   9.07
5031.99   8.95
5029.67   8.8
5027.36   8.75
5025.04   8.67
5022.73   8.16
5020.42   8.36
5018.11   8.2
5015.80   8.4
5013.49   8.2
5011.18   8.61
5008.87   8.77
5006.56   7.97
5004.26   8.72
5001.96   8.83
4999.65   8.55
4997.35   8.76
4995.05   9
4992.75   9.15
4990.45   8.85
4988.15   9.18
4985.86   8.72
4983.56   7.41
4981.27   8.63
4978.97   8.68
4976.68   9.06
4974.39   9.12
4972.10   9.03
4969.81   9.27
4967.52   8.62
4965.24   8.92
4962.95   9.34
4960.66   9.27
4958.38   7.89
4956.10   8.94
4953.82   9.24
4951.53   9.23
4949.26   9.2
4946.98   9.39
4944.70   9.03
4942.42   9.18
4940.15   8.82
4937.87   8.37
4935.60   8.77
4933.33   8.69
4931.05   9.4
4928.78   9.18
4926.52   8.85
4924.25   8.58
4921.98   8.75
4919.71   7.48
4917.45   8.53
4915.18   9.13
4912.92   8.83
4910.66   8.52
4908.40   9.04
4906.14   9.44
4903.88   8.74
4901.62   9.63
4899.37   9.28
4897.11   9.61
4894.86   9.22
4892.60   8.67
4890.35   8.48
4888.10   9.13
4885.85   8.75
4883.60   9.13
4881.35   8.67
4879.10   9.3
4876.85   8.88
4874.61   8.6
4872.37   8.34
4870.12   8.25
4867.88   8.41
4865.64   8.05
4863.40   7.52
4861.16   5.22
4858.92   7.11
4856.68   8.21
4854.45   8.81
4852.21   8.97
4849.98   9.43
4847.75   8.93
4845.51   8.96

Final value 0.00 mag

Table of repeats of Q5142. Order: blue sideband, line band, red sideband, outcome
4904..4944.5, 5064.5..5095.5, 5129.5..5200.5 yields -0.037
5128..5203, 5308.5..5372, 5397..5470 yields -0.034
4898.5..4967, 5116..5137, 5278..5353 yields 0.003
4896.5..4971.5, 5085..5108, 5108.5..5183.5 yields -0.032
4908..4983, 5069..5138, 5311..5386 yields 0.001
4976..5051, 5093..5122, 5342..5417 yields -0.042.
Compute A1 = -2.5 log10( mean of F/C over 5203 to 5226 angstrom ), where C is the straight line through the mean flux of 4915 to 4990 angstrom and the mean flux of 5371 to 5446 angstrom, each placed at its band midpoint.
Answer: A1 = 0.03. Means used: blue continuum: 8.84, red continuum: 8.45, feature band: 8.41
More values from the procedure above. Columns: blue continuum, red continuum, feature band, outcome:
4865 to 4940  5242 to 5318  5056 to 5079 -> -0.01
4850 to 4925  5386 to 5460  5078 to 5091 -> -0.02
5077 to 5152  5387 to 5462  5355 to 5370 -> -0.02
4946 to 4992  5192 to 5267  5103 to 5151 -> -0.01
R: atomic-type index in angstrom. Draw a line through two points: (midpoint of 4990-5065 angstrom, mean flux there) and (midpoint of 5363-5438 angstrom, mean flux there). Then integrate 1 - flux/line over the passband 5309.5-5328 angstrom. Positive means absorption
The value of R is -0.4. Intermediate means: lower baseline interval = 8.66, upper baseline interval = 8.42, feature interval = 8.64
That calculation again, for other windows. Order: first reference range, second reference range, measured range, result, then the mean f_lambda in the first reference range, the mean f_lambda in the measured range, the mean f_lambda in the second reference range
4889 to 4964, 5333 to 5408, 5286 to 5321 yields -1.0 angstrom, 8.93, 8.82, 8.53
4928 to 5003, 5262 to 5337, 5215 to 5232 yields 0.6 angstrom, 8.9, 8.32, 8.52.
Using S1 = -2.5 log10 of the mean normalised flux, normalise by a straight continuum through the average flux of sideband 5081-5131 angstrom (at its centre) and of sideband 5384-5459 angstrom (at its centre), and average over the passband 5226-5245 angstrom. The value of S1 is 0.02 mag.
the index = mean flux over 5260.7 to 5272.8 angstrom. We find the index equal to 7.84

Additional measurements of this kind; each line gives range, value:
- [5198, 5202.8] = 8.63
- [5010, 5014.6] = 8.4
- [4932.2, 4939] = 8.62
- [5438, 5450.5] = 8.61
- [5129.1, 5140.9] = 8.5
